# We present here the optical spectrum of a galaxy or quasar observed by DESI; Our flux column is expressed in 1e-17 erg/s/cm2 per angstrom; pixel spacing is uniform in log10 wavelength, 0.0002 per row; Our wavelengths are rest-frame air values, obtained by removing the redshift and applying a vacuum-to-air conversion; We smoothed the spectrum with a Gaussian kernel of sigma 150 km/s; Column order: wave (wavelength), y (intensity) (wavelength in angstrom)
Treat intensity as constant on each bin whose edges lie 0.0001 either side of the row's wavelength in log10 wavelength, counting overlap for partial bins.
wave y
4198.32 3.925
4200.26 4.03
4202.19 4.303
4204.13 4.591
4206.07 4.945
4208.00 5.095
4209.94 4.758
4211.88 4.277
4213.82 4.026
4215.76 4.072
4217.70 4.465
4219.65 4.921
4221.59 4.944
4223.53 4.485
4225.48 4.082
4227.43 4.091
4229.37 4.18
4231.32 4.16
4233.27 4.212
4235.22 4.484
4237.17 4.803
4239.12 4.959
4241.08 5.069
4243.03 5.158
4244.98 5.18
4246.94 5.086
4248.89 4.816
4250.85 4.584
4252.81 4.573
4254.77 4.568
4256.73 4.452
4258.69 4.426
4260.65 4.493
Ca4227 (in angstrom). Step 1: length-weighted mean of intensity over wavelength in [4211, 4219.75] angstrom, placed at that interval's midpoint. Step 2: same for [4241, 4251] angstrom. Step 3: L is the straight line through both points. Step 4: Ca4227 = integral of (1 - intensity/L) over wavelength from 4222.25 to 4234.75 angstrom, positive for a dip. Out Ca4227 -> 1.0 angstrom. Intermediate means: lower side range 4.29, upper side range 5.01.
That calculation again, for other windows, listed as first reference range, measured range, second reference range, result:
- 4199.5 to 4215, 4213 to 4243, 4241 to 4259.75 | 1.0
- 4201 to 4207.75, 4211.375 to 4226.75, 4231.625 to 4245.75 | 1.0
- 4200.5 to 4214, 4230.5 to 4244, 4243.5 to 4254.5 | 0.2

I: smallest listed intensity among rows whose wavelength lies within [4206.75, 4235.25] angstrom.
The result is 4.026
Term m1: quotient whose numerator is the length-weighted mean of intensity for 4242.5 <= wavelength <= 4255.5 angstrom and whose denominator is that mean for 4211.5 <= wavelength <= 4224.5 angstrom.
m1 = 1.09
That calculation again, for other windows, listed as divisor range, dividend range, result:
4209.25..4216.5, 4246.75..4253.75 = 1.11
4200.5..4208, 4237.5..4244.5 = 1.09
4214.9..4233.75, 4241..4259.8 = 1.09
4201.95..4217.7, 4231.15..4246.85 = 1.06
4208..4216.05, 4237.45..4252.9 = 1.12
